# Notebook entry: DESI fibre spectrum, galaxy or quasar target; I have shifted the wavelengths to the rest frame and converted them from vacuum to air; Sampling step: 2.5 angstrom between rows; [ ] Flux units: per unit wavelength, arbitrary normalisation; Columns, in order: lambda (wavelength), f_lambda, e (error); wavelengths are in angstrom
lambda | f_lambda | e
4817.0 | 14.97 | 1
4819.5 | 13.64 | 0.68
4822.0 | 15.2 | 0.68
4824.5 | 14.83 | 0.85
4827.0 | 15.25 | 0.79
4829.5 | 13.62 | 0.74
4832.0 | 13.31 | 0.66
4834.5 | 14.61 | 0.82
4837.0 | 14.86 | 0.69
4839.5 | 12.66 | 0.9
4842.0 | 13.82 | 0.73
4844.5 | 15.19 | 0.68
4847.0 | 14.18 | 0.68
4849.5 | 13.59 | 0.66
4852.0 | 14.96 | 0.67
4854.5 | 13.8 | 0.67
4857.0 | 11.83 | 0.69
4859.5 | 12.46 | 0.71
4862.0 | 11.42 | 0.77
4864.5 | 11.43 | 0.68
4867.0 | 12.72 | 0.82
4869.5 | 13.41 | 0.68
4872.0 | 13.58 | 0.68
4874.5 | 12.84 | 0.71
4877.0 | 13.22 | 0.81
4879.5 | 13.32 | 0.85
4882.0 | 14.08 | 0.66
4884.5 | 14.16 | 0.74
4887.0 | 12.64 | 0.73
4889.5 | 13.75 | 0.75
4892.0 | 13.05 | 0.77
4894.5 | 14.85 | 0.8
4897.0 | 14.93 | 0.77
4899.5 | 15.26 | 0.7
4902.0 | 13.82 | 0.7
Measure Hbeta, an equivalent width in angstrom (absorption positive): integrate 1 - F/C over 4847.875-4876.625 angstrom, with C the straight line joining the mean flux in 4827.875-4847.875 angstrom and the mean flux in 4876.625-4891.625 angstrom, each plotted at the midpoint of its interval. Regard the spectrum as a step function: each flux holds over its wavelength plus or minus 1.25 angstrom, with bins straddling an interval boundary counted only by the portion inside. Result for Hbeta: 1.74 angstrom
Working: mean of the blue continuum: 14.1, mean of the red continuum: 13.5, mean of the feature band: 12.9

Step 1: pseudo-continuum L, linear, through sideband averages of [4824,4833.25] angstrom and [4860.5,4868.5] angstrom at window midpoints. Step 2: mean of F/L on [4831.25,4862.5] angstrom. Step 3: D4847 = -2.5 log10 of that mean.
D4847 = -0.05 mag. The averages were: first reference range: 14.2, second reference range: 11.9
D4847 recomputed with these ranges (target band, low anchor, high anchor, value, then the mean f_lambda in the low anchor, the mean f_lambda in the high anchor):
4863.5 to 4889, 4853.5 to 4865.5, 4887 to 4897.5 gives -0.01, 12.2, 13.9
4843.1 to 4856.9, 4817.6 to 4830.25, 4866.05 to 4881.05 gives -0.02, 14.6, 13.2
